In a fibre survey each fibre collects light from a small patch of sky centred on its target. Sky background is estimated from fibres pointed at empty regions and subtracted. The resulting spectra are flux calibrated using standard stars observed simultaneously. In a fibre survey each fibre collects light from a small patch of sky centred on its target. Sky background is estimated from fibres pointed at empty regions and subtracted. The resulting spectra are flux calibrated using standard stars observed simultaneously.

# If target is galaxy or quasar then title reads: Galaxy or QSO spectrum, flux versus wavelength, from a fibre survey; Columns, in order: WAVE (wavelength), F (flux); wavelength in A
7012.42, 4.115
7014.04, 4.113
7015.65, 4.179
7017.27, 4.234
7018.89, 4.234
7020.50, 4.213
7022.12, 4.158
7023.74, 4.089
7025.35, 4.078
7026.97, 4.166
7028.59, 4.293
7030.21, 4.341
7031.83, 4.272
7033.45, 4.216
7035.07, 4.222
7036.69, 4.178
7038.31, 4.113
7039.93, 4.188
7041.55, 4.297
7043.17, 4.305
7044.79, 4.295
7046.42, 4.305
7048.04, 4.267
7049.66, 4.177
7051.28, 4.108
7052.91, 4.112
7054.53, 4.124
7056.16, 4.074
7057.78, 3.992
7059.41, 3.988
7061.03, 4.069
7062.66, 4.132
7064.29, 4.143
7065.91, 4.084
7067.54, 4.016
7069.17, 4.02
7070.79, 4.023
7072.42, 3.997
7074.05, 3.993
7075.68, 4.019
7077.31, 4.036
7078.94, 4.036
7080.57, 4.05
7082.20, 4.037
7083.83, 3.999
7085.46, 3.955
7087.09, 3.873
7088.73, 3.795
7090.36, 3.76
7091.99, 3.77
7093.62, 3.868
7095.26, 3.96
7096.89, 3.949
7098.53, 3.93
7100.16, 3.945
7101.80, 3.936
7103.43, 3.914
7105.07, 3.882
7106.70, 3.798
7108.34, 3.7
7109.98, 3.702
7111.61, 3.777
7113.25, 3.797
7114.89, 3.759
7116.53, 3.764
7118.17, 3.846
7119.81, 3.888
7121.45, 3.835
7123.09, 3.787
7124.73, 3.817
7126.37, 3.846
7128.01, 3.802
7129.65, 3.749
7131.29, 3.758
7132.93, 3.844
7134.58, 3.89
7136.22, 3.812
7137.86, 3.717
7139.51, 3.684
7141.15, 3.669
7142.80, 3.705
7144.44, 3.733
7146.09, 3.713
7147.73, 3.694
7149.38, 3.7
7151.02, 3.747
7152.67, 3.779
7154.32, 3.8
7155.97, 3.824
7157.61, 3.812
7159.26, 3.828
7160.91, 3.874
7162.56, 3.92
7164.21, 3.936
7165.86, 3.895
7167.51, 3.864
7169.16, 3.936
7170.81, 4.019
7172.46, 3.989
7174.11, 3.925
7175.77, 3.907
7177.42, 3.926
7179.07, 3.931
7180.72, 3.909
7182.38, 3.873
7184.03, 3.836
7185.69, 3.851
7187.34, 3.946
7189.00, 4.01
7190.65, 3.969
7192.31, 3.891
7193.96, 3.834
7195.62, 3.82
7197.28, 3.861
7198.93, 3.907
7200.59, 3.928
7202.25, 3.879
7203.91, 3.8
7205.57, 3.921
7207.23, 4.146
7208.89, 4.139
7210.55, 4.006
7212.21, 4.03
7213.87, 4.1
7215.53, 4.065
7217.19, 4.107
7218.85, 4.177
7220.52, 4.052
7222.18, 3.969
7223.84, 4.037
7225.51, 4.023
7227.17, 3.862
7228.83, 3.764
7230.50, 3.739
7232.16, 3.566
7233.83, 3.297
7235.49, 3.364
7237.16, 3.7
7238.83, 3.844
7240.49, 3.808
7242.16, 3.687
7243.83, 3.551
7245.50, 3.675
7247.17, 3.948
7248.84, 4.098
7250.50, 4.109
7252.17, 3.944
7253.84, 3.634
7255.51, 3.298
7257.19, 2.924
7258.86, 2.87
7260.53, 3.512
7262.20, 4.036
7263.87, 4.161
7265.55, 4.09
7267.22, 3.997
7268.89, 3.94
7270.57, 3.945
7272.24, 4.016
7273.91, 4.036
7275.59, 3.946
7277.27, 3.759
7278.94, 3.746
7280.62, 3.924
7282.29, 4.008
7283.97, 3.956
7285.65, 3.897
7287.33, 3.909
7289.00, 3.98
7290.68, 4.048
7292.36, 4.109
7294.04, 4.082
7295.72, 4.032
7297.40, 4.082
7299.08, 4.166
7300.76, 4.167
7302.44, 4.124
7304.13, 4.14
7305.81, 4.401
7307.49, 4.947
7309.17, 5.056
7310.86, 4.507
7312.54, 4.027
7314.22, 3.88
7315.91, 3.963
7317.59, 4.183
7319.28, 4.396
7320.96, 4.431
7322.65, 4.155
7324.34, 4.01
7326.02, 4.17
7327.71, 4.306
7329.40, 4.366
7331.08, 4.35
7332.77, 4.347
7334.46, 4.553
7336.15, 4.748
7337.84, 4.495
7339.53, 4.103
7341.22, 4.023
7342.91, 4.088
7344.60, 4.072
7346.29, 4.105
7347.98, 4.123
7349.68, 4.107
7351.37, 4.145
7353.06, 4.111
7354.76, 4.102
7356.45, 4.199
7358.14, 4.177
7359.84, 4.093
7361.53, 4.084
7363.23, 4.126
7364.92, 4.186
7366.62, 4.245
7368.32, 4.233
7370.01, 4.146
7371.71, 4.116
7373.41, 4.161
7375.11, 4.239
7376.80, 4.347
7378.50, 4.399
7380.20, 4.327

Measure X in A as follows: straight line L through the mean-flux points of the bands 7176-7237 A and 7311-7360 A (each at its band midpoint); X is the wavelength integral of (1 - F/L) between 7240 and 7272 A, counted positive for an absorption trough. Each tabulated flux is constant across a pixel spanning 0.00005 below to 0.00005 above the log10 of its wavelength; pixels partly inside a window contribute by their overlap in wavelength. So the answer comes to 2.1 A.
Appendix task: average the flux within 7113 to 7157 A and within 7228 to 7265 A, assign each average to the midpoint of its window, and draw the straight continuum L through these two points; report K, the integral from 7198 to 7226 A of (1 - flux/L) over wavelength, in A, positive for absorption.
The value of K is -2.4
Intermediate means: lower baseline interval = 3.78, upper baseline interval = 3.66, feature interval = 4.02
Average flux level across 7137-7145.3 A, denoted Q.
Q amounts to 3.7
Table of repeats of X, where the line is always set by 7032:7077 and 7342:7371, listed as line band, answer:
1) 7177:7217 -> 1.8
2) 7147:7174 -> 1.8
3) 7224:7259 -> 3.9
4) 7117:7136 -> 1.4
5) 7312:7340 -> -0.9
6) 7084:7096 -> 0.8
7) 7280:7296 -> 0.5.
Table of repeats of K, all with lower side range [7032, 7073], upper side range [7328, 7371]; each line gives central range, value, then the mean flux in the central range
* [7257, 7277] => 1.8 A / 3.82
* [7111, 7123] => 1.0 A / 3.81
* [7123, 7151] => 2.7 A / 3.76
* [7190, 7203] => 0.9 A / 3.88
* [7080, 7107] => 1.6 A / 3.91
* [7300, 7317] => -0.5 A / 4.32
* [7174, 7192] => 1.1 A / 3.91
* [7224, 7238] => 1.7 A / 3.68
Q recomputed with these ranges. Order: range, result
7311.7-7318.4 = 4.02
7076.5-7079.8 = 4.04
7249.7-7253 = 4.03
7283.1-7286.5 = 3.92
